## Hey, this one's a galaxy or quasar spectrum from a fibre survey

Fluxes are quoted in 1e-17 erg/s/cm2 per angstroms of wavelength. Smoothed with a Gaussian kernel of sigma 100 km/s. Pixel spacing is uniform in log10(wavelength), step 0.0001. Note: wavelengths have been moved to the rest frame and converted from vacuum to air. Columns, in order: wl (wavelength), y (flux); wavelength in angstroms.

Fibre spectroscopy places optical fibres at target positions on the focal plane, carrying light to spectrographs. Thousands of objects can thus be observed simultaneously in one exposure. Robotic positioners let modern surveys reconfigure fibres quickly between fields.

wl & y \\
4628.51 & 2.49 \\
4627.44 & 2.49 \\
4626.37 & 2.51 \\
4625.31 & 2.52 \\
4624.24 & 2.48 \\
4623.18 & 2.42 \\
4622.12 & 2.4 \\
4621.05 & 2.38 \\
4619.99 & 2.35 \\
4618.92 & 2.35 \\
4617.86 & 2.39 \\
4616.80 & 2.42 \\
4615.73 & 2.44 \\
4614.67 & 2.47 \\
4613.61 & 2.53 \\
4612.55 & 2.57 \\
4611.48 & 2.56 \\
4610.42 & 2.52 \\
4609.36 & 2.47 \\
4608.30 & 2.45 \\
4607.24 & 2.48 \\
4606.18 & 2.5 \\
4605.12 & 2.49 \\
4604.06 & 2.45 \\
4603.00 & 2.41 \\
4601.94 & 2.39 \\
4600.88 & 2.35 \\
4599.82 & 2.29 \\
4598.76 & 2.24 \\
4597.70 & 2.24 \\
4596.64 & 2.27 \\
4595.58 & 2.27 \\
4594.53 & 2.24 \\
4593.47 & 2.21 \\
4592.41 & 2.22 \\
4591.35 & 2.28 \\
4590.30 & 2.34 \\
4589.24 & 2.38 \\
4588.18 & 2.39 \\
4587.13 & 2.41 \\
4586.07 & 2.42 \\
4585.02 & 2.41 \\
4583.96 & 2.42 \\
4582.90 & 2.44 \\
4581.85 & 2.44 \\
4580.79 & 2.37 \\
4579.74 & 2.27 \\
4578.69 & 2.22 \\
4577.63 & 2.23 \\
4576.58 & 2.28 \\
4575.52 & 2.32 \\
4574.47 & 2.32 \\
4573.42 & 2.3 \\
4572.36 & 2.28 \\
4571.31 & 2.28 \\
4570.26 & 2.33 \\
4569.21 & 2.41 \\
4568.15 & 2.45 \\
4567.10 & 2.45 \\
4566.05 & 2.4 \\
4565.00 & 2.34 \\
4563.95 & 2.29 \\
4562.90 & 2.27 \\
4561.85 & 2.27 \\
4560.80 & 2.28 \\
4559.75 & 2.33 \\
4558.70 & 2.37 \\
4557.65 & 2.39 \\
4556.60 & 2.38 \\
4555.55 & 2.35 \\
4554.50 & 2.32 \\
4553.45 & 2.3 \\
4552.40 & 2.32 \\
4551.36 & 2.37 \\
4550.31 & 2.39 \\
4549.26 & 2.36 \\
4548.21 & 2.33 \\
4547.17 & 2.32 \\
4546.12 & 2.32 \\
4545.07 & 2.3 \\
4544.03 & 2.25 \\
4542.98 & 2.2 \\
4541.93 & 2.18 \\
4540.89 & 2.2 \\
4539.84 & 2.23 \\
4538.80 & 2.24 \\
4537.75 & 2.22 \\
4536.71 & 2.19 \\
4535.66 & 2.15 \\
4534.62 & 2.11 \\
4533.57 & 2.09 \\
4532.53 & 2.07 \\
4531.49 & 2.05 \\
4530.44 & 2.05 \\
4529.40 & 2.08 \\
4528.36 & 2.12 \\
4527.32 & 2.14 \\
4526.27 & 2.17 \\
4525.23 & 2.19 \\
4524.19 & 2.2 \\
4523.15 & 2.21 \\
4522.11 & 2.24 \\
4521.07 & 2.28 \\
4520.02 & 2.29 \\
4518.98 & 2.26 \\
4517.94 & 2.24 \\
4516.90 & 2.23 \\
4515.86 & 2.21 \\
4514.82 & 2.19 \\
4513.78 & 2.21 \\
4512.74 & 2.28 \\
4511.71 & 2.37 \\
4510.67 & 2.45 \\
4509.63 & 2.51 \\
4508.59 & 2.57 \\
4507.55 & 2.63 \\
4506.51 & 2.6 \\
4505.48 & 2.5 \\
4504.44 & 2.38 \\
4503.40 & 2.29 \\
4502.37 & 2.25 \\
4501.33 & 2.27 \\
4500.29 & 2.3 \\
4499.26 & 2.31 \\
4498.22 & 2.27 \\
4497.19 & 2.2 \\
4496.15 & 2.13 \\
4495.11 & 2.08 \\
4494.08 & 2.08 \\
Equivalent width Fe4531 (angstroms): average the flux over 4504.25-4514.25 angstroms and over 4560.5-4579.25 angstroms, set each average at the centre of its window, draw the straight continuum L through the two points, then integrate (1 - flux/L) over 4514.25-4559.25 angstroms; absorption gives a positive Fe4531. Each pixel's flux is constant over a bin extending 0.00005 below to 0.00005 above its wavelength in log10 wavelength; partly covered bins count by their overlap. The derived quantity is 2.9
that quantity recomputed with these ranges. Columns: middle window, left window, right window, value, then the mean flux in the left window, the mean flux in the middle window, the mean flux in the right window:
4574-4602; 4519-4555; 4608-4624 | 0.6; 2.22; 2.32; 2.45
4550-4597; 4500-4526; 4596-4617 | 1.1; 2.32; 2.33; 2.43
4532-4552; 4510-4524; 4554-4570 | 0.7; 2.27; 2.24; 2.35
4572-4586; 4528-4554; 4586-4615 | -0.1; 2.22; 2.33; 2.39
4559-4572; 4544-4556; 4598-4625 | 0.1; 2.33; 2.34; 2.43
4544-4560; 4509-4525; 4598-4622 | 0.0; 2.28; 2.34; 2.43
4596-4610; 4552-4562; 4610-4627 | 0.2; 2.33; 2.39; 2.46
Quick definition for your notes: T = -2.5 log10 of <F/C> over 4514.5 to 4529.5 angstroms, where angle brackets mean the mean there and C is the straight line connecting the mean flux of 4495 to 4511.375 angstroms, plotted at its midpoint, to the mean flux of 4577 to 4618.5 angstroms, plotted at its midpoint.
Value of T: 0.08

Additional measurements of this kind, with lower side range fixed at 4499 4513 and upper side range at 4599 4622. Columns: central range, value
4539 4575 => 0.05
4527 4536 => 0.16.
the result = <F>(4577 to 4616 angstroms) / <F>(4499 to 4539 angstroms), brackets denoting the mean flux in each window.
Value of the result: 1.1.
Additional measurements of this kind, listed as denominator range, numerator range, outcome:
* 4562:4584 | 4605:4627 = 1.05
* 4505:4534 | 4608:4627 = 1.08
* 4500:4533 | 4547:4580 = 1.02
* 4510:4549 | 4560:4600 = 1.05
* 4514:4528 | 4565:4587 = 1.06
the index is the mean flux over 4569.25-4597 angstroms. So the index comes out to 2.32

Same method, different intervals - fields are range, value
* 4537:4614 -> 2.34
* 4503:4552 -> 2.27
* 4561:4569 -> 2.35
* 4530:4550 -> 2.21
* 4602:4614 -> 2.49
